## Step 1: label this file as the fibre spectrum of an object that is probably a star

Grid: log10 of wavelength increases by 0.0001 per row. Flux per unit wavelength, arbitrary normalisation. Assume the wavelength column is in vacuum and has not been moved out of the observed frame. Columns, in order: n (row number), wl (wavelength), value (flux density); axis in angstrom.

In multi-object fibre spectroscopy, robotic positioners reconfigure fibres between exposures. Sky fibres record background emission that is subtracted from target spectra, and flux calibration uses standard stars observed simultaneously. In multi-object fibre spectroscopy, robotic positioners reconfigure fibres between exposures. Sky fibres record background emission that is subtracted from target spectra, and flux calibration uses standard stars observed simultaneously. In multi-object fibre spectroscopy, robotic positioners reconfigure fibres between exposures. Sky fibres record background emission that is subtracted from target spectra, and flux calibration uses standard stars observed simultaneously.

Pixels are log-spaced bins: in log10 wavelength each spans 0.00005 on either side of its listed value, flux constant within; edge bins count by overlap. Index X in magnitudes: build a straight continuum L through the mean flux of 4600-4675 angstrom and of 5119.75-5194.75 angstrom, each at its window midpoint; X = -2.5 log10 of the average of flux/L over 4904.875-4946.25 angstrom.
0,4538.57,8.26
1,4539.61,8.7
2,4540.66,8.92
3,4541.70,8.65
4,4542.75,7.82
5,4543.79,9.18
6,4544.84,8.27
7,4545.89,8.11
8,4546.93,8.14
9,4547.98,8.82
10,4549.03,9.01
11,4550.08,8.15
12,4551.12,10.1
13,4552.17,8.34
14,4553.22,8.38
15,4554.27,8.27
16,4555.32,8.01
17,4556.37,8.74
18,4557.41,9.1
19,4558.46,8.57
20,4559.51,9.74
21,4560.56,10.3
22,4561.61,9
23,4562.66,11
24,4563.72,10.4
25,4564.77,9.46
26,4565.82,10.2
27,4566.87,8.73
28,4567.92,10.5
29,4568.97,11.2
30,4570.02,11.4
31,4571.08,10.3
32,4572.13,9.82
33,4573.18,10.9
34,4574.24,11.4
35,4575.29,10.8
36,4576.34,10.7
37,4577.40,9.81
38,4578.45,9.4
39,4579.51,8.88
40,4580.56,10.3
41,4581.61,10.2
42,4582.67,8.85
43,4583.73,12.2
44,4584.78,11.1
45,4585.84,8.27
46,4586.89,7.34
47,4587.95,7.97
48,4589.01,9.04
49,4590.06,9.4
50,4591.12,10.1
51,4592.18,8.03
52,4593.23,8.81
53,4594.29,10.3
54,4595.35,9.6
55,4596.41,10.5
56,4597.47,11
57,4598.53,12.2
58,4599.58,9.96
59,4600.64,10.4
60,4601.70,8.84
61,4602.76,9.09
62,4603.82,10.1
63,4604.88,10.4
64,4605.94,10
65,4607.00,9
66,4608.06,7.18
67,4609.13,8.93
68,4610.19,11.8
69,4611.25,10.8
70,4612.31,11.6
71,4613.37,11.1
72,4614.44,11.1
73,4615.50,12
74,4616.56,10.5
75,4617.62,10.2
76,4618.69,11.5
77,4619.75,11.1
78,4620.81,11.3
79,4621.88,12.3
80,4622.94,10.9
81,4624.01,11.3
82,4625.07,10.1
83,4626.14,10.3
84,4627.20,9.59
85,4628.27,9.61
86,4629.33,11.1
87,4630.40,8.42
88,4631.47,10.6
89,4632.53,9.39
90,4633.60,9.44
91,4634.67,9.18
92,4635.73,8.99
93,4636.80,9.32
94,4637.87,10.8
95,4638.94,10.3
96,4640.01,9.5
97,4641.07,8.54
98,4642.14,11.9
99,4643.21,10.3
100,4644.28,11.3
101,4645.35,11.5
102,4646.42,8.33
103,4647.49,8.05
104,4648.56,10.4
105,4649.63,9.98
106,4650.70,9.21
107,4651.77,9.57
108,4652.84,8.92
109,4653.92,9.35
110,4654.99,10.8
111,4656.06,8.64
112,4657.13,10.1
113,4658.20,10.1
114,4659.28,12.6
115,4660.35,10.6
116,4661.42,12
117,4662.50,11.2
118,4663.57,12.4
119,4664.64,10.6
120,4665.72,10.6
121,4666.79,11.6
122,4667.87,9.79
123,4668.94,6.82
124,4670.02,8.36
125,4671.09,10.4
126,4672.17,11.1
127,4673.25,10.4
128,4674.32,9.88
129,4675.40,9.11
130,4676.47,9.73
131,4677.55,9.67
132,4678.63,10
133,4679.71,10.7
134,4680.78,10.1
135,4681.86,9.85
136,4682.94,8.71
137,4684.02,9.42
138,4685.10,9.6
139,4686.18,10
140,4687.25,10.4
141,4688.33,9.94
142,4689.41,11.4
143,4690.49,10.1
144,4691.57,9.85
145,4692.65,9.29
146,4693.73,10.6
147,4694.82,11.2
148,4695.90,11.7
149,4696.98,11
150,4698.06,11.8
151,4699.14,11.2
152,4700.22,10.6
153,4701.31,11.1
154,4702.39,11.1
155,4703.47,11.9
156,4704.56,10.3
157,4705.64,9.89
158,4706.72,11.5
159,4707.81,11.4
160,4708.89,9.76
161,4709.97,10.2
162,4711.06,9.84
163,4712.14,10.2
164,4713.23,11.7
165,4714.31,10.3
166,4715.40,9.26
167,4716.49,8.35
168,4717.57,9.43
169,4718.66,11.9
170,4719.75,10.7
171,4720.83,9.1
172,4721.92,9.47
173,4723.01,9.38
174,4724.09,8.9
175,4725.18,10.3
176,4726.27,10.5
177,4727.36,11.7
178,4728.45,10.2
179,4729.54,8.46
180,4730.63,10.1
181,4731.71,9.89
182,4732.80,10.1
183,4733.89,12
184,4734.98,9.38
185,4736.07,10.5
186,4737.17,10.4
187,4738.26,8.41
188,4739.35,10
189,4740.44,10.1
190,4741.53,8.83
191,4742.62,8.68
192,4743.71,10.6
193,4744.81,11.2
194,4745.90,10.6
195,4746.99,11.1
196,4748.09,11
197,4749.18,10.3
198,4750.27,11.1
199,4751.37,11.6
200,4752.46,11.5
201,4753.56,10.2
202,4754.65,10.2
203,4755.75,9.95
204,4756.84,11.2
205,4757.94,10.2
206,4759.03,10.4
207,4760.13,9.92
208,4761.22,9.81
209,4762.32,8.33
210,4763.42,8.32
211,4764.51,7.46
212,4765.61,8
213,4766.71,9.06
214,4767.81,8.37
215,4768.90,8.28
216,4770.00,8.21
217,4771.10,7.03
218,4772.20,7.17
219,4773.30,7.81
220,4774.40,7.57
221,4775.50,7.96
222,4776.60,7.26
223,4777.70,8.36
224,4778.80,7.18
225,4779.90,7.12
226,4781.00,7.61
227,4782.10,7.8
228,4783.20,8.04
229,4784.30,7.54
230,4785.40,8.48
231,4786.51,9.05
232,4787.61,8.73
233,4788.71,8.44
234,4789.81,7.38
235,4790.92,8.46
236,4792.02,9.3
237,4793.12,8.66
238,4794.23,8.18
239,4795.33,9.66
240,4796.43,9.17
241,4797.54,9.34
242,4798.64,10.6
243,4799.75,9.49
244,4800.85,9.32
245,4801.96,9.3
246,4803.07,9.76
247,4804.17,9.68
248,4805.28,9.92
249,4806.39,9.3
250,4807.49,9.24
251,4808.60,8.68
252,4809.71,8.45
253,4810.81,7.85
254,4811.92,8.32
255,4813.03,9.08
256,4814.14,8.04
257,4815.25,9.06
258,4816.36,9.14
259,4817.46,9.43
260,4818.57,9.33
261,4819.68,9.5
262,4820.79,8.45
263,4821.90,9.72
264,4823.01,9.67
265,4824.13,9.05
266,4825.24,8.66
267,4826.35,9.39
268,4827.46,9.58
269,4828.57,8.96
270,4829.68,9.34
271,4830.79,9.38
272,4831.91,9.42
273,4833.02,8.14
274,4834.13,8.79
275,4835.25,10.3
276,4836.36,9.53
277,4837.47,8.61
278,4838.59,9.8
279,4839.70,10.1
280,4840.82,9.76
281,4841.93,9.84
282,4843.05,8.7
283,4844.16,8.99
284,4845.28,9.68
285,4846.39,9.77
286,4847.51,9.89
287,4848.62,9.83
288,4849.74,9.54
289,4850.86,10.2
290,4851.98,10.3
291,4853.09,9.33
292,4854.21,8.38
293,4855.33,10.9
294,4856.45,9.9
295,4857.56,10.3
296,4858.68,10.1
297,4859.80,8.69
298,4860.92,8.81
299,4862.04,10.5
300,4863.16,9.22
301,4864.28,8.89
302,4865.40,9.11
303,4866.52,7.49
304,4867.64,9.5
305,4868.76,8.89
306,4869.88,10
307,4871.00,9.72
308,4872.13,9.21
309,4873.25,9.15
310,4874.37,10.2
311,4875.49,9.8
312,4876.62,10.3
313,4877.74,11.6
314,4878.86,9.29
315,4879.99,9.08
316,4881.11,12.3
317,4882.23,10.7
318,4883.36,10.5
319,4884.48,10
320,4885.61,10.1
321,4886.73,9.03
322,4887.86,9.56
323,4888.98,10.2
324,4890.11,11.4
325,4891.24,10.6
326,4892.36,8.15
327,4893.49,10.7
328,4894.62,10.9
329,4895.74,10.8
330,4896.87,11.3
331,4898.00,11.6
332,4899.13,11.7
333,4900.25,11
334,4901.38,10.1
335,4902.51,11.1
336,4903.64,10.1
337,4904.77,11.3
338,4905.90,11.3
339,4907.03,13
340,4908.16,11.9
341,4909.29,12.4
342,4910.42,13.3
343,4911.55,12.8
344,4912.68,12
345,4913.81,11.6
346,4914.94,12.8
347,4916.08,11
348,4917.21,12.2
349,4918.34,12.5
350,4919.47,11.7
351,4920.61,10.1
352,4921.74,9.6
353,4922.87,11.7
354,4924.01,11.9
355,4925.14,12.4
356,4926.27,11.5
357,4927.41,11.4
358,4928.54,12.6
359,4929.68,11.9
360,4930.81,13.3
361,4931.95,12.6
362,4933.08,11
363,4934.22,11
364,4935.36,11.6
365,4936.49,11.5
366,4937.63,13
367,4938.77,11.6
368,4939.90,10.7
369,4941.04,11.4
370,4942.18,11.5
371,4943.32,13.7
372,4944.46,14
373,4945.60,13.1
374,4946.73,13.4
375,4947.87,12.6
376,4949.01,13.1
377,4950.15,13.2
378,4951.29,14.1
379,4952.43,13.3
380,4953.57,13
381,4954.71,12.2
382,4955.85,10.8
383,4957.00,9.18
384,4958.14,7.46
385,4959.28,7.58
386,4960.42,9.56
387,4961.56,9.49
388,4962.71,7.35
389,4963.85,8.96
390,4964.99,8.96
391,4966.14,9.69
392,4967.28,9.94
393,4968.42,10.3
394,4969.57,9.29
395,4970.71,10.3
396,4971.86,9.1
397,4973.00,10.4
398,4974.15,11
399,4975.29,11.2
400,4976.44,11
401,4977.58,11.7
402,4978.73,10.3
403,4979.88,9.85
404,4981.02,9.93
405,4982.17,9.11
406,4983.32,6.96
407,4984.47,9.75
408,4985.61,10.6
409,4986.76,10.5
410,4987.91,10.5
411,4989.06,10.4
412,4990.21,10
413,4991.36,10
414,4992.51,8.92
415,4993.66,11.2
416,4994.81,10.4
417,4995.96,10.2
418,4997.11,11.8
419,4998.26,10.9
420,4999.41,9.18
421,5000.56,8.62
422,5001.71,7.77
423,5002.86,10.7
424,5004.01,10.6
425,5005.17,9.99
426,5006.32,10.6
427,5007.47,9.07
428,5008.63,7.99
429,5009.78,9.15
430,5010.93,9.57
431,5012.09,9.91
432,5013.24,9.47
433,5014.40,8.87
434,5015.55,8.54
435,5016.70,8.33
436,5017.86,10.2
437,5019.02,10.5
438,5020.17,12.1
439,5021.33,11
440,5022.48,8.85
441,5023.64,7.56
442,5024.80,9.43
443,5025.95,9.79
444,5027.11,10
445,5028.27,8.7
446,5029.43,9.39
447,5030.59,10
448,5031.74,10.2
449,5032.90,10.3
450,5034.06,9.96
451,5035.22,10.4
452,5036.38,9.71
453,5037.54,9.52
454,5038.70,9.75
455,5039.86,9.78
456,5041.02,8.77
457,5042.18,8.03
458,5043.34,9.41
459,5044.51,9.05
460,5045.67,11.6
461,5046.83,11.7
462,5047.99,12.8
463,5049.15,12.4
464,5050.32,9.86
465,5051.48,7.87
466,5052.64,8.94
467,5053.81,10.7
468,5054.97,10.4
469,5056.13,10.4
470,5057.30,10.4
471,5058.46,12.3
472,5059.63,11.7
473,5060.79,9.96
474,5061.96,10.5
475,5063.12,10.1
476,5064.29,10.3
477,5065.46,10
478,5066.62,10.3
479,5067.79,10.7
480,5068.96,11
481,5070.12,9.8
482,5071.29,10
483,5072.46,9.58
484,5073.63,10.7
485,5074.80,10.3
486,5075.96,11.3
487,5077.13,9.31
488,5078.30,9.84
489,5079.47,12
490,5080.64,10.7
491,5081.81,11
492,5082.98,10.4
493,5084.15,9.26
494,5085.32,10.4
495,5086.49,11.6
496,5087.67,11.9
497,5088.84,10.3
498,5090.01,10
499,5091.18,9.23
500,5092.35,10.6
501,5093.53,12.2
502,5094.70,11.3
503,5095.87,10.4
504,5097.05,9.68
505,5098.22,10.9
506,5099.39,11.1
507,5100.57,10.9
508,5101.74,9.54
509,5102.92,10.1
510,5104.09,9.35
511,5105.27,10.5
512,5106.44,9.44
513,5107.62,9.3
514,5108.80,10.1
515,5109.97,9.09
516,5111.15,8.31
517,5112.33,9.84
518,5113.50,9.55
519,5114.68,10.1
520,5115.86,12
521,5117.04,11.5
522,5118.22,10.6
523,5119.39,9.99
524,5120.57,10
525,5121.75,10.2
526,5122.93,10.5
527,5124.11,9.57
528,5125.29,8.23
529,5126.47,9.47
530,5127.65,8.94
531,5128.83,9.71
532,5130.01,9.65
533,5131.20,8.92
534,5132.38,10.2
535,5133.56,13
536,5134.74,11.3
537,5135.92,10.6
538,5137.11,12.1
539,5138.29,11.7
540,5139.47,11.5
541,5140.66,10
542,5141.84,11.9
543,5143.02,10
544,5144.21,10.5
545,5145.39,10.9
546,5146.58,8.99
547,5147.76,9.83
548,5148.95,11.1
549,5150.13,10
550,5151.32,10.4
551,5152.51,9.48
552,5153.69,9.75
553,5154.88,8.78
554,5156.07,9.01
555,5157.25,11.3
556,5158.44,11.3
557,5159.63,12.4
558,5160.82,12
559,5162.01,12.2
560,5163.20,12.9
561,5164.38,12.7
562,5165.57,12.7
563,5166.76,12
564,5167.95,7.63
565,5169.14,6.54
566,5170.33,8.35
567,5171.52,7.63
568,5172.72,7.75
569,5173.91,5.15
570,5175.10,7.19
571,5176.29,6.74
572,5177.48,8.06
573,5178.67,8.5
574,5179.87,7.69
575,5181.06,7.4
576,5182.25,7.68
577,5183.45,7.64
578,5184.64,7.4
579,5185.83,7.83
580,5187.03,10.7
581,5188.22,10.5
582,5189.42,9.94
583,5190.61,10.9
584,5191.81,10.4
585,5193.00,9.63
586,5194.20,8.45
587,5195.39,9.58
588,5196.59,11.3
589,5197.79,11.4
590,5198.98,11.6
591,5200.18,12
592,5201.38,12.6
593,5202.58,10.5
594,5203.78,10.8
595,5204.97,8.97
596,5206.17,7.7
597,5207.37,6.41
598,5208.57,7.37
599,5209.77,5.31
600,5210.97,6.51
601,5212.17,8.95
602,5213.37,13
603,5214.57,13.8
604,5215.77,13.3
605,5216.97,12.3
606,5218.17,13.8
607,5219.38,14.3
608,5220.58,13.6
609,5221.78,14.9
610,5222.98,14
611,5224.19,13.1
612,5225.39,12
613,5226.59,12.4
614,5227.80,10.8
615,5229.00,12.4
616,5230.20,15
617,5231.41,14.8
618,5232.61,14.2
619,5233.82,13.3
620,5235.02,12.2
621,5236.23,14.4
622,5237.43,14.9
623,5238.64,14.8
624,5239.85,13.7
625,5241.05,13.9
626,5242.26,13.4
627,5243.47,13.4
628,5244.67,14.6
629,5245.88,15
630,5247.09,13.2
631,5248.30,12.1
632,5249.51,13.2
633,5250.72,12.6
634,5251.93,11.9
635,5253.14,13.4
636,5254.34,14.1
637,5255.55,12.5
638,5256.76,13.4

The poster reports -0.20 mag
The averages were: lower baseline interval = 10.2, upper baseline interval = 9.77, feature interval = 12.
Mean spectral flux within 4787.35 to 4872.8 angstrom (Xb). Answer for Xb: 9.26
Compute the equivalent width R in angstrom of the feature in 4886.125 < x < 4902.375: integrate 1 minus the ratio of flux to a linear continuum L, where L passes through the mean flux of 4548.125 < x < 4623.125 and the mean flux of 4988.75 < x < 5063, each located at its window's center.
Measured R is -0.9 angstrom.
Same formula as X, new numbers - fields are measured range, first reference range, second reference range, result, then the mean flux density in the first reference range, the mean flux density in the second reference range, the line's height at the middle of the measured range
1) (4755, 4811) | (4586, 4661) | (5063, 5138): 0.17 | 10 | 10.3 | 10.1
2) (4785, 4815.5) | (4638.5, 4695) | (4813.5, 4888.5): 0.08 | 10.1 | 9.53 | 9.68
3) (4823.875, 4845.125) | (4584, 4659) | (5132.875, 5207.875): 0.07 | 10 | 9.89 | 9.96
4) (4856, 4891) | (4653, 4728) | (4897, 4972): 0.14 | 10.3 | 11.4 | 11.1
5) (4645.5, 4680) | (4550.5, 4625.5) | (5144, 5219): -0.01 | 10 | 9.77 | 9.97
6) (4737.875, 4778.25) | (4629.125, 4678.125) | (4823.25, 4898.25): 0.06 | 10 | 9.72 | 9.86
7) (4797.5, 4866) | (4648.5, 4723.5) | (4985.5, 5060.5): 0.09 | 10.3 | 9.95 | 10.1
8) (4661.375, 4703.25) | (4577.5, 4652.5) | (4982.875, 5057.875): -0.04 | 10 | 9.85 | 9.98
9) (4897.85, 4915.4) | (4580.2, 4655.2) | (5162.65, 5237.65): -0.15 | 10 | 10.5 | 10.3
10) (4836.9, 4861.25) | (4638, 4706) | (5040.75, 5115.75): 0.07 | 10.2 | 10.3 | 10.3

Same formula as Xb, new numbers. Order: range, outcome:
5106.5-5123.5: 10.1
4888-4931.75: 11.5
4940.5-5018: 10.3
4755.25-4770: 9.14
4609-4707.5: 10.3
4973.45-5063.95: 9.98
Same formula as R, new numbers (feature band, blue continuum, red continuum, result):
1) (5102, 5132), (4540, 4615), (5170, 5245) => 2.4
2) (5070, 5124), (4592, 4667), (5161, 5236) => 0.5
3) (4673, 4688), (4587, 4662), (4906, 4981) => 0.7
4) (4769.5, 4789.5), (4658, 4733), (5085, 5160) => 4.8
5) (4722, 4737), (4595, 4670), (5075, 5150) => 0.2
